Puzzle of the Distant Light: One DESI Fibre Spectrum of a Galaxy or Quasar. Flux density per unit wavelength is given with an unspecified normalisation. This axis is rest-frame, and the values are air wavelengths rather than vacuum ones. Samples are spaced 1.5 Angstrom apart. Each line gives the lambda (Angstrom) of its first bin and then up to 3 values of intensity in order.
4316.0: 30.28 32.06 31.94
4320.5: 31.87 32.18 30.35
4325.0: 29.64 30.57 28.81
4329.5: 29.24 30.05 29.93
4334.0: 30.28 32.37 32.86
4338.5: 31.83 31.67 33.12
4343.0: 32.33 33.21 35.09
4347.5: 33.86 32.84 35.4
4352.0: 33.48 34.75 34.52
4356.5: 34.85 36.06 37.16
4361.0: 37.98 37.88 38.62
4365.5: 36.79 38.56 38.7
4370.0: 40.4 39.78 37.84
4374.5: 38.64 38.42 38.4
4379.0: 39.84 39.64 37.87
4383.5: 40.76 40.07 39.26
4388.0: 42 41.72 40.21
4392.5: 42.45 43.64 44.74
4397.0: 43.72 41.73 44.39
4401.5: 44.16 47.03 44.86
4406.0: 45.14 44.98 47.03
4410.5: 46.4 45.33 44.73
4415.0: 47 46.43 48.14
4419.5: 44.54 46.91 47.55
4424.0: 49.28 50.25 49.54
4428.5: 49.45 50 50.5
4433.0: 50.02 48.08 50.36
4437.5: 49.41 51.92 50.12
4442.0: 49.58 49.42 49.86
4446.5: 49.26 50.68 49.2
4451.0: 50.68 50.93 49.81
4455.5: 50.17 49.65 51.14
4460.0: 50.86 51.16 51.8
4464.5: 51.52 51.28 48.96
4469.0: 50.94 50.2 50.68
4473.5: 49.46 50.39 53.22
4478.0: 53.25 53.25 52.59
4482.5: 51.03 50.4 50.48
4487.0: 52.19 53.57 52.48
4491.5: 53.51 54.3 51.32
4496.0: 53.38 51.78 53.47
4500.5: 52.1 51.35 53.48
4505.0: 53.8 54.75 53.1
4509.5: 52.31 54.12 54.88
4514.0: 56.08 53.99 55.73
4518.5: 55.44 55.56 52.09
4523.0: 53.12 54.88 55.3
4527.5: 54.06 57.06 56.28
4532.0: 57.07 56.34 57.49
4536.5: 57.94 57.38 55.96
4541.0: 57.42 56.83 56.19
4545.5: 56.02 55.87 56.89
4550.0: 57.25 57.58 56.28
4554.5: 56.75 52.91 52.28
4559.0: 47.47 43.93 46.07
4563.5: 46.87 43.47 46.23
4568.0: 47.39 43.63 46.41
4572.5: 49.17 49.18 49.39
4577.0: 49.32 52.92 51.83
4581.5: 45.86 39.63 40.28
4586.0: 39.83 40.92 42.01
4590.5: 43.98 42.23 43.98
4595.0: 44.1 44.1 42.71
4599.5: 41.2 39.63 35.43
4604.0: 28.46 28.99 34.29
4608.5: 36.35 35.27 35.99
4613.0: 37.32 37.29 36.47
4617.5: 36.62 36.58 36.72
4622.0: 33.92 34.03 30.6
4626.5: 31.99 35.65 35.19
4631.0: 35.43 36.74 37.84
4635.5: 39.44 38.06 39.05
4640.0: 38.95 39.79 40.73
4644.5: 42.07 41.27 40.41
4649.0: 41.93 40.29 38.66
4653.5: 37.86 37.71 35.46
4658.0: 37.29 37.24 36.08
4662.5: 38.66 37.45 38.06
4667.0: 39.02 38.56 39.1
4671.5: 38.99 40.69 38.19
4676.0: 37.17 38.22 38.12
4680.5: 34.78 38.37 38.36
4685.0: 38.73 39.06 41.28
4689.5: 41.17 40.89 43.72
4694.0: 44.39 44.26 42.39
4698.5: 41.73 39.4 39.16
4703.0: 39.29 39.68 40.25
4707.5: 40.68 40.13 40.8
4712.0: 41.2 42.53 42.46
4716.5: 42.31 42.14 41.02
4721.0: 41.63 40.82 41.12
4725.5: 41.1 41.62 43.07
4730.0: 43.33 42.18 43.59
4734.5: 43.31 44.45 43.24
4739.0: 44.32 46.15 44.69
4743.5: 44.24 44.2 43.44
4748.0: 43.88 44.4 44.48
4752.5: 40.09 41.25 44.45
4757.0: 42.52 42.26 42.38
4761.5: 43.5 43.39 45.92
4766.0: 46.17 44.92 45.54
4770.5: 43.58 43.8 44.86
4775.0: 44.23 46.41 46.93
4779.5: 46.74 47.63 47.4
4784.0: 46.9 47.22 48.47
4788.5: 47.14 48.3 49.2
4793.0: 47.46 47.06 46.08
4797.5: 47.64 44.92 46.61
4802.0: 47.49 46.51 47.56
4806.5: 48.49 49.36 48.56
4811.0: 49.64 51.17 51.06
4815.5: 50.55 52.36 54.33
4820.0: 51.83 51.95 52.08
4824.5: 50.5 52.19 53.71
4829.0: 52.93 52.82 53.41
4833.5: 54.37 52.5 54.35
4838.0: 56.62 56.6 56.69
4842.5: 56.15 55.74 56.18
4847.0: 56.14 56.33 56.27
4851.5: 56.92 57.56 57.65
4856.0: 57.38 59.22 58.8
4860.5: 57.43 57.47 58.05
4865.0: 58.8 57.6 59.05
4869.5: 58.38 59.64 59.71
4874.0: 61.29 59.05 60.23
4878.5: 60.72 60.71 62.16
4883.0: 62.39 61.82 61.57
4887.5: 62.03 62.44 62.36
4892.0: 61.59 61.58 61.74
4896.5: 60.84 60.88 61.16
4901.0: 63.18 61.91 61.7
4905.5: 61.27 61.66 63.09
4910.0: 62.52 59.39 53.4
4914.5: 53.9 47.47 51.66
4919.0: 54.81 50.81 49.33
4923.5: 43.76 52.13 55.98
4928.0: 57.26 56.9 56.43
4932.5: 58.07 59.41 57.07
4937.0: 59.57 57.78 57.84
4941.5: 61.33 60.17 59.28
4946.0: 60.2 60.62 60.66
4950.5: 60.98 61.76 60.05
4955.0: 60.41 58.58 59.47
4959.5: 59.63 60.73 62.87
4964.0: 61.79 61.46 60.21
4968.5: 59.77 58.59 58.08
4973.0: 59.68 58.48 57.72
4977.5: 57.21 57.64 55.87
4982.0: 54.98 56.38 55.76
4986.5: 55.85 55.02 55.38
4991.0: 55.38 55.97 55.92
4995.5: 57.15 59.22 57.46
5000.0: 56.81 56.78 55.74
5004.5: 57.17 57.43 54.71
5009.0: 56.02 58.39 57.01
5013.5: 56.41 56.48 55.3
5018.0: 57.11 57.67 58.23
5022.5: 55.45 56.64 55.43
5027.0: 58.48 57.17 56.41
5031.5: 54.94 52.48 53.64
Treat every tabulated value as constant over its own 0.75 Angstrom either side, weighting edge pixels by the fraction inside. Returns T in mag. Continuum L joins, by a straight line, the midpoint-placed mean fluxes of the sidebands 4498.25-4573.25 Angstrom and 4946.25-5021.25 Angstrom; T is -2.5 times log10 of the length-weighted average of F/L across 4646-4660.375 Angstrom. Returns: 0.37 mag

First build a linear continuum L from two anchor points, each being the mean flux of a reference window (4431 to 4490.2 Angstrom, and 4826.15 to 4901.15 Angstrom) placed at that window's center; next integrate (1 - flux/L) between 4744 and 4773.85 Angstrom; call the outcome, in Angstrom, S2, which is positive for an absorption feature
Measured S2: 6.7 Angstrom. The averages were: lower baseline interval 50.7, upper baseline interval 58.4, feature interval 43.7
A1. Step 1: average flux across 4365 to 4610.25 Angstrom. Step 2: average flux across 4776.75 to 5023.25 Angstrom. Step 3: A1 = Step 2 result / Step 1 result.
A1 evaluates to 1.2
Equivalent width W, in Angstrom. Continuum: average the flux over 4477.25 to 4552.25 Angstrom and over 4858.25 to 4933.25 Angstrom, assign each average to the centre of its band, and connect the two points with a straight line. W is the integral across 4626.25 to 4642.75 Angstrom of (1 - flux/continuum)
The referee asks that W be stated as 5.4 Angstrom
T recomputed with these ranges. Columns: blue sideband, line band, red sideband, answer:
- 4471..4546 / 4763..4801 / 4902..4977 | 0.216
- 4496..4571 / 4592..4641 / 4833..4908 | 0.430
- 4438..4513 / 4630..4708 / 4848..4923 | 0.367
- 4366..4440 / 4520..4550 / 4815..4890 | -0.167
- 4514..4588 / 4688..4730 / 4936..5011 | 0.292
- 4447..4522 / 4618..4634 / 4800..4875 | 0.456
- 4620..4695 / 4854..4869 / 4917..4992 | -0.130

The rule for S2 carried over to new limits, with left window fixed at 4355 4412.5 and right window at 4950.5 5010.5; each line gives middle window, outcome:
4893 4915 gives -1.9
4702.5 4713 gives 2.0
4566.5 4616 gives 5.2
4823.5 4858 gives -0.8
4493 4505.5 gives -2.4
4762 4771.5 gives 1.3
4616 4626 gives 2.7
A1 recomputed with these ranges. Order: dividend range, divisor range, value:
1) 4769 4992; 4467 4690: 1.22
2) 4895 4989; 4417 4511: 1.14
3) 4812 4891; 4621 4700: 1.47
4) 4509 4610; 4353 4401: 1.25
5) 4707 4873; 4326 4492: 1.11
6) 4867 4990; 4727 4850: 1.22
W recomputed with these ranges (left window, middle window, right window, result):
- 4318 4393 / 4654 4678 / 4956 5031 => 4.3 Angstrom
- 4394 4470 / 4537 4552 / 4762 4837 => -2.6 Angstrom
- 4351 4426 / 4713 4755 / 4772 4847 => 5.0 Angstrom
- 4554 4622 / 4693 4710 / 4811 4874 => 2.5 Angstrom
